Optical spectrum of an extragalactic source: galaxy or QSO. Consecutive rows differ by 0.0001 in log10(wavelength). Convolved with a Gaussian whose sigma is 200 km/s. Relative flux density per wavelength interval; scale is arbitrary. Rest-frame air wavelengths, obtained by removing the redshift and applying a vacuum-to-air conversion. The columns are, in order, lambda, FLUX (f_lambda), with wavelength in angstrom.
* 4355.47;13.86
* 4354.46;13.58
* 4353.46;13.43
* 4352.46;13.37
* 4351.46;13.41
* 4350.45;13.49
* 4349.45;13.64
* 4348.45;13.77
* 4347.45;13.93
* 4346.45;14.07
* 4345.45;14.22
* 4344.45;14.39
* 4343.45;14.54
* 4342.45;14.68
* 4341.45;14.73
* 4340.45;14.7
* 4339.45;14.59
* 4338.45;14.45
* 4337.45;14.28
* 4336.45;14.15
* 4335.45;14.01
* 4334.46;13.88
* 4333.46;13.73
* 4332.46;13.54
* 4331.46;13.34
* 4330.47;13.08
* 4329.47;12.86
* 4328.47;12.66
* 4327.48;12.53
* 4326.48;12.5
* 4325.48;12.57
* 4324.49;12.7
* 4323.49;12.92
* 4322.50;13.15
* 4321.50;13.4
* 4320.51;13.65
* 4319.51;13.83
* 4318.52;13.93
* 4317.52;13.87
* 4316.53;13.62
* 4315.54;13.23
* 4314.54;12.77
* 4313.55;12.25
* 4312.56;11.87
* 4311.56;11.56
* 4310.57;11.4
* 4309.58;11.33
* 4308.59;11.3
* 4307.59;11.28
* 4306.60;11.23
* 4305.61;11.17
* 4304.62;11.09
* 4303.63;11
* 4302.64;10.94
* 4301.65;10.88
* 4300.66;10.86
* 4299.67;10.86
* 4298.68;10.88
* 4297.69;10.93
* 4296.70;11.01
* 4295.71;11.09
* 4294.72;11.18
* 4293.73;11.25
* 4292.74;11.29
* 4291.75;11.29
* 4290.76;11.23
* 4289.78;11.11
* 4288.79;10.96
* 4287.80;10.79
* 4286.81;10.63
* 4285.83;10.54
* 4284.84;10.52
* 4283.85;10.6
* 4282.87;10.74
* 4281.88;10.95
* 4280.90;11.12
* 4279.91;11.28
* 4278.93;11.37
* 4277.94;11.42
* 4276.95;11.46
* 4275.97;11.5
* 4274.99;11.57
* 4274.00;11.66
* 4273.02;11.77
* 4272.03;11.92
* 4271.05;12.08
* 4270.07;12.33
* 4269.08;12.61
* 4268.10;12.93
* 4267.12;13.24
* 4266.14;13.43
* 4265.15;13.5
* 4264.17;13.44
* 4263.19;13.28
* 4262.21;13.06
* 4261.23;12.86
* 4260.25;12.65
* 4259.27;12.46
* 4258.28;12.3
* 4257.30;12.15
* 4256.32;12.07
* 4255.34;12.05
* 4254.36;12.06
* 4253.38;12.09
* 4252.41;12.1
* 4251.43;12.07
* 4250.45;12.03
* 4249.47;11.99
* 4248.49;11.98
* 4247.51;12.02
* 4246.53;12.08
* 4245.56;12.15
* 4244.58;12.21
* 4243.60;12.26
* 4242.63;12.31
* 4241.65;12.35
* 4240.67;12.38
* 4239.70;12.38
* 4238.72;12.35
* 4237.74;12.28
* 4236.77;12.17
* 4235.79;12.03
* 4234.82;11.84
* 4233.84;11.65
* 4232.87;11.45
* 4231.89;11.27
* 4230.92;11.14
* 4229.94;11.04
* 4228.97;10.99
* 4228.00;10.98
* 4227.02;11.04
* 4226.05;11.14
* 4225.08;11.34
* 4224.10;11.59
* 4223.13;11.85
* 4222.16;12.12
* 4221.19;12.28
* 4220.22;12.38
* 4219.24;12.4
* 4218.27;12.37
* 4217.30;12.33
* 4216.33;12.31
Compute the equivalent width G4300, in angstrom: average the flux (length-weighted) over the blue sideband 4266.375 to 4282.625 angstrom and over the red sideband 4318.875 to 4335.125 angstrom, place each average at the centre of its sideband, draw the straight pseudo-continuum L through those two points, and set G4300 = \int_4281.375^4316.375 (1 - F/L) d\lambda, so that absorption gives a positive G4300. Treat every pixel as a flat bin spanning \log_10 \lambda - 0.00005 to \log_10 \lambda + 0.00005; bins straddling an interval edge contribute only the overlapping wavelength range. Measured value 3.5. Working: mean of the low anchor 11.8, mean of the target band 11.2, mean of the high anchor 13.2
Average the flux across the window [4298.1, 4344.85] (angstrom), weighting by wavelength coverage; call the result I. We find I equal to 12.8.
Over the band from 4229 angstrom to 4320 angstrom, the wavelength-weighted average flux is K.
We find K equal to 11.8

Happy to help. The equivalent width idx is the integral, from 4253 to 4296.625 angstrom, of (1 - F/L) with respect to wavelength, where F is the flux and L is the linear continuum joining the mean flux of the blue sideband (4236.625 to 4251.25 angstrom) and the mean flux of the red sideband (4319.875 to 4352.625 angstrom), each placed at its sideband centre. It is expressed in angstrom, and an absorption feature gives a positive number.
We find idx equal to 3.0 angstrom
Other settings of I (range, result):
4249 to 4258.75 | 12.1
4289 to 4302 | 11.1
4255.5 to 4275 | 12.6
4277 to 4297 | 11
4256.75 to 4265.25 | 12.8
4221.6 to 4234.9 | 11.4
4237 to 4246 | 12.3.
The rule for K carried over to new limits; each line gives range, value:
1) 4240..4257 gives 12.1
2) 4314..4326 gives 13.3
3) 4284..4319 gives 11.5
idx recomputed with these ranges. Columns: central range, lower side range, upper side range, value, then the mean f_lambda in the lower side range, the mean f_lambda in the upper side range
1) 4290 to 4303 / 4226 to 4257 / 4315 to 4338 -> 1.8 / 11.9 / 13.4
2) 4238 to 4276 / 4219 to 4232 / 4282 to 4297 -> -3.8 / 11.5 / 10.9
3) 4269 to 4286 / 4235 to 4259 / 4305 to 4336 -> 1.4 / 12.2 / 12.7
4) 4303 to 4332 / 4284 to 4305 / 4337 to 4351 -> 0.0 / 11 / 14.2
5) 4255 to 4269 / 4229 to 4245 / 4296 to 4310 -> -1.5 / 11.9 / 11.1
